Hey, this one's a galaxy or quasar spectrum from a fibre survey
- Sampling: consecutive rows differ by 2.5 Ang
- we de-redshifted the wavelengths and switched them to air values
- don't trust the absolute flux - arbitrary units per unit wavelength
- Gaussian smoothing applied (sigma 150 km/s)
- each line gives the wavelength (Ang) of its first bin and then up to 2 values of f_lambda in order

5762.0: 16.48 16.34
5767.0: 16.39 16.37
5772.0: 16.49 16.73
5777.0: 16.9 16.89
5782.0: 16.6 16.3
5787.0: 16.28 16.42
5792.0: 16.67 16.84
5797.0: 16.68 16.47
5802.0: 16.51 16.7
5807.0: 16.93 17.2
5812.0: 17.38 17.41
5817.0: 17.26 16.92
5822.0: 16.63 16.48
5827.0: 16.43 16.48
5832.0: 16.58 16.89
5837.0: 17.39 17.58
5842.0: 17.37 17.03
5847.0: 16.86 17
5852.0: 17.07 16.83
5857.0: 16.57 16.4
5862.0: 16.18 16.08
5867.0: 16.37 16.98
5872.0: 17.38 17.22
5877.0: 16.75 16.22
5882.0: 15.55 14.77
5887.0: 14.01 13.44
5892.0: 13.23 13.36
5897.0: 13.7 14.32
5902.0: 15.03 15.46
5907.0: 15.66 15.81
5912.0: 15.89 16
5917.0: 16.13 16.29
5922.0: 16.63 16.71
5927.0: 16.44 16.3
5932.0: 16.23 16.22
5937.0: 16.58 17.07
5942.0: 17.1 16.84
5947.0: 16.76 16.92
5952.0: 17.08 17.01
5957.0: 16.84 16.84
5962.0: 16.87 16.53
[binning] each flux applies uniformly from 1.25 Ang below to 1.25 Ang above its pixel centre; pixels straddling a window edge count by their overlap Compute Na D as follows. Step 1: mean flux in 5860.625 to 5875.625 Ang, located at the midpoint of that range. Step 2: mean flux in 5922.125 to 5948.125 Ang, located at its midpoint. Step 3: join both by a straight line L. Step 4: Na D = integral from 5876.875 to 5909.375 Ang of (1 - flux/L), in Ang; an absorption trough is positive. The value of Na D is 3.8 Ang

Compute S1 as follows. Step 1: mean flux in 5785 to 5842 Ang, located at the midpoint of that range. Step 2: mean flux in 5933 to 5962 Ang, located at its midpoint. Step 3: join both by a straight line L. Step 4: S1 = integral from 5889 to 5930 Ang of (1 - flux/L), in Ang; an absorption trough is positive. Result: 3.66 Ang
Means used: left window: 16.8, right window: 16.8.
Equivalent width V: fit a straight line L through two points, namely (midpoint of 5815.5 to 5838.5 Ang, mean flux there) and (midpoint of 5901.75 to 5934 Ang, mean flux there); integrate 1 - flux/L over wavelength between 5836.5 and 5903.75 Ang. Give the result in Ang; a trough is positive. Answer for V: 2.2 Ang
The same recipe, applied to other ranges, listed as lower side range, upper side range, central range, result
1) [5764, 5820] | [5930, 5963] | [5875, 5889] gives 1.1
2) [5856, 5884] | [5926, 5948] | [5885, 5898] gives 2.3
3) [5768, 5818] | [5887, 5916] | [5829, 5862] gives -2.4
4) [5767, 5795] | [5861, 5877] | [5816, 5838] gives -0.2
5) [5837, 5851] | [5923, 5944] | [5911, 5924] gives 0.4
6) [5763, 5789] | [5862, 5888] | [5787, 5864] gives -2.3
